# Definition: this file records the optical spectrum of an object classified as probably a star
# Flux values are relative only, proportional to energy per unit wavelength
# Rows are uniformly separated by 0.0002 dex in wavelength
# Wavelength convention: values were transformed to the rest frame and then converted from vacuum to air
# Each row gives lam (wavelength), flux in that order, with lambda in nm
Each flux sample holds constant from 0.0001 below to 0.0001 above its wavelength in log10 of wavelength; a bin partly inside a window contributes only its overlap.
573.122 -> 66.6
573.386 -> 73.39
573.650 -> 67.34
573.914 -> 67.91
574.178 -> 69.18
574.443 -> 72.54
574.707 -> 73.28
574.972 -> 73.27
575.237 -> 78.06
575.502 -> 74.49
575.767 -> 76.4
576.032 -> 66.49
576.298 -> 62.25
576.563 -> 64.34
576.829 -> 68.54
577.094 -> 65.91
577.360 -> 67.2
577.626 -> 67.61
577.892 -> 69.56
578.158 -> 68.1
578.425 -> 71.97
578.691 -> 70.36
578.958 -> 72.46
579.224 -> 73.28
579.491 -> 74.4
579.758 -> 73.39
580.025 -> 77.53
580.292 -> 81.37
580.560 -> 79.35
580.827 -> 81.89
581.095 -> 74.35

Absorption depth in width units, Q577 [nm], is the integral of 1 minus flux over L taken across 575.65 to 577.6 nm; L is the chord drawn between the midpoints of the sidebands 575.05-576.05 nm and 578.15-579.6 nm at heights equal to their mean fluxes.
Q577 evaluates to 0.17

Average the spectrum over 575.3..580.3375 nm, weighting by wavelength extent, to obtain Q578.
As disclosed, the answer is 70.7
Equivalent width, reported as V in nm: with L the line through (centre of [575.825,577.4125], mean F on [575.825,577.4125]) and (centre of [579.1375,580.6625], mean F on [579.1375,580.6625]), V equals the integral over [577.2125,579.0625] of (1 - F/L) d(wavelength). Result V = 0.04 nm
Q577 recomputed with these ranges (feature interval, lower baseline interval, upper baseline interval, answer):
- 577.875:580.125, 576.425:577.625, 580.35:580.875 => 0.06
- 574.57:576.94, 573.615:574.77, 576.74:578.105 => -0.06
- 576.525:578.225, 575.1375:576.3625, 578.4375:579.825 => 0.11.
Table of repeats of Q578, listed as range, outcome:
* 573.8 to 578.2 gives 69.8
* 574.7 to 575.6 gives 75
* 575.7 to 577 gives 67.1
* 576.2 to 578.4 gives 67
